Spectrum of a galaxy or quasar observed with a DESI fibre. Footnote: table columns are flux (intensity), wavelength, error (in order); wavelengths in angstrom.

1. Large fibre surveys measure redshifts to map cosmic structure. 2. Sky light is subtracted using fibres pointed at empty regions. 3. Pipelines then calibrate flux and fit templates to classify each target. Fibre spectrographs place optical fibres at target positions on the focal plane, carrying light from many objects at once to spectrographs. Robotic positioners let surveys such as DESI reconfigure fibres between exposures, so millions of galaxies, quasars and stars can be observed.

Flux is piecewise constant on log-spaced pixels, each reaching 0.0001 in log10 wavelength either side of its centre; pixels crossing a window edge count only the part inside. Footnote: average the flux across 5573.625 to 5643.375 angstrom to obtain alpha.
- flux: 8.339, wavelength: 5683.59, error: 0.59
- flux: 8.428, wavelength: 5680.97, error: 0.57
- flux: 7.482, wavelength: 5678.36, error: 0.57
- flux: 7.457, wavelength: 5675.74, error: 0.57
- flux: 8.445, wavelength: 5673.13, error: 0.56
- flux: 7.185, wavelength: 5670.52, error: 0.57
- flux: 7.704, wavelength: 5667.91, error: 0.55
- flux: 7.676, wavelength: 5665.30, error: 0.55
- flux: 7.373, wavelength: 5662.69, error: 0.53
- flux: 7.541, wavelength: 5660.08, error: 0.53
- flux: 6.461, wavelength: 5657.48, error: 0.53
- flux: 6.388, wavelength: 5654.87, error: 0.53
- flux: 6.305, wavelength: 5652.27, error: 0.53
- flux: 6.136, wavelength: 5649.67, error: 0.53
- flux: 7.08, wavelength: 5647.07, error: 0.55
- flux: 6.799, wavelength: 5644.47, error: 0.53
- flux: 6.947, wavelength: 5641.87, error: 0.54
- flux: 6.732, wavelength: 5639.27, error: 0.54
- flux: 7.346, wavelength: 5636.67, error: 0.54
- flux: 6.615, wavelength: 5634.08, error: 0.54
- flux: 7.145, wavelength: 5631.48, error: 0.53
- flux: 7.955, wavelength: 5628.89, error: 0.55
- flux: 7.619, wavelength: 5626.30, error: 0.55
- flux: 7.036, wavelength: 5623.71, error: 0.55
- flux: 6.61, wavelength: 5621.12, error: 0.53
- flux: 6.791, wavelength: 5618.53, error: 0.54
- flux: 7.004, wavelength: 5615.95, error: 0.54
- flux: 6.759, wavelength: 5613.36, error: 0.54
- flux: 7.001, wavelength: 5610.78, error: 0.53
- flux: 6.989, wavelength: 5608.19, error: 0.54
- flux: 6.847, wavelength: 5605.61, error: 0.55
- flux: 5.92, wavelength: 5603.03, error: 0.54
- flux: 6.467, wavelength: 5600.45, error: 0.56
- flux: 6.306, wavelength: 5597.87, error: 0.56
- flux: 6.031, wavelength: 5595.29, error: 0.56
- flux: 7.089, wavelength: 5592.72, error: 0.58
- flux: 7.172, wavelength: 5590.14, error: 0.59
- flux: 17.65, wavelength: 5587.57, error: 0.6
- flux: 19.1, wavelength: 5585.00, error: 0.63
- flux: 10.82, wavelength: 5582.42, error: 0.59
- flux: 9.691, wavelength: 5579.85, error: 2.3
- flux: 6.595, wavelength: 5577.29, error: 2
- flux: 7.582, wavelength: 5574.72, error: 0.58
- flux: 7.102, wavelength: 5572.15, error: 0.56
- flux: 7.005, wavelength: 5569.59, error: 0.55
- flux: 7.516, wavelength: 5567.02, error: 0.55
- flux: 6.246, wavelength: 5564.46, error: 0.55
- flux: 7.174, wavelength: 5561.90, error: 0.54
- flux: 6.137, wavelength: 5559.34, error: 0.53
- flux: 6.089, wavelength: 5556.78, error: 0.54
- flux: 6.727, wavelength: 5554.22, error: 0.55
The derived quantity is 7.99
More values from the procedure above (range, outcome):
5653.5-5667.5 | 7.12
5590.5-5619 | 6.67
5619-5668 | 7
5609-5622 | 6.84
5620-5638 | 7.19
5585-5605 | 8.76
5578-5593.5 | 11.9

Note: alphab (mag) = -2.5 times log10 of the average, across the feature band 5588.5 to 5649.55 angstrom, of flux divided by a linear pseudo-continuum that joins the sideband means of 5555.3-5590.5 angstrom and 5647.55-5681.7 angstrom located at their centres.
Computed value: 0.17 mag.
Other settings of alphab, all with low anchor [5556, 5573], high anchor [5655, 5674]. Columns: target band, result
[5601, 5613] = 0.056 mag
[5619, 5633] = -0.012 mag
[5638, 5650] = 0.074 mag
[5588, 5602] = -0.049 mag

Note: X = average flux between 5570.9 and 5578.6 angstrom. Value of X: 7.11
